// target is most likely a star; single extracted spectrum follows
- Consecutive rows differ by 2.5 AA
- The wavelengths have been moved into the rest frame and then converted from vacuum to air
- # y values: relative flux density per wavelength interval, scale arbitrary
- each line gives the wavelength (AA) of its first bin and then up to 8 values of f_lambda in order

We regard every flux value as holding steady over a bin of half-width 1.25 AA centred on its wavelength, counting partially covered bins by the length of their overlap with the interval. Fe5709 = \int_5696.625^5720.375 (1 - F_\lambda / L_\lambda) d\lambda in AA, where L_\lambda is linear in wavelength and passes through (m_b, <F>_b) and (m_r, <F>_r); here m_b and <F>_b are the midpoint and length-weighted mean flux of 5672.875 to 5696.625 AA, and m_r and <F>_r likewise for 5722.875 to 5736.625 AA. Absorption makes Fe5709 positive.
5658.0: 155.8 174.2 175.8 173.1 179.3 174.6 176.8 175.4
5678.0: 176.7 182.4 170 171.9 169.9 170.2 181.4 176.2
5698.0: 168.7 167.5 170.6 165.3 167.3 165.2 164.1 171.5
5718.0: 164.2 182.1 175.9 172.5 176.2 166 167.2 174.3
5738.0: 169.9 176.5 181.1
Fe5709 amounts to 0.7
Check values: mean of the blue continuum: 175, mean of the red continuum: 172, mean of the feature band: 168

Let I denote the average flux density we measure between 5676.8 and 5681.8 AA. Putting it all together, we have 179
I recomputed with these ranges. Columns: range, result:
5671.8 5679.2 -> 176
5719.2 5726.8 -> 177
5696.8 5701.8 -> 168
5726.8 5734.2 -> 170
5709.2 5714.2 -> 165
